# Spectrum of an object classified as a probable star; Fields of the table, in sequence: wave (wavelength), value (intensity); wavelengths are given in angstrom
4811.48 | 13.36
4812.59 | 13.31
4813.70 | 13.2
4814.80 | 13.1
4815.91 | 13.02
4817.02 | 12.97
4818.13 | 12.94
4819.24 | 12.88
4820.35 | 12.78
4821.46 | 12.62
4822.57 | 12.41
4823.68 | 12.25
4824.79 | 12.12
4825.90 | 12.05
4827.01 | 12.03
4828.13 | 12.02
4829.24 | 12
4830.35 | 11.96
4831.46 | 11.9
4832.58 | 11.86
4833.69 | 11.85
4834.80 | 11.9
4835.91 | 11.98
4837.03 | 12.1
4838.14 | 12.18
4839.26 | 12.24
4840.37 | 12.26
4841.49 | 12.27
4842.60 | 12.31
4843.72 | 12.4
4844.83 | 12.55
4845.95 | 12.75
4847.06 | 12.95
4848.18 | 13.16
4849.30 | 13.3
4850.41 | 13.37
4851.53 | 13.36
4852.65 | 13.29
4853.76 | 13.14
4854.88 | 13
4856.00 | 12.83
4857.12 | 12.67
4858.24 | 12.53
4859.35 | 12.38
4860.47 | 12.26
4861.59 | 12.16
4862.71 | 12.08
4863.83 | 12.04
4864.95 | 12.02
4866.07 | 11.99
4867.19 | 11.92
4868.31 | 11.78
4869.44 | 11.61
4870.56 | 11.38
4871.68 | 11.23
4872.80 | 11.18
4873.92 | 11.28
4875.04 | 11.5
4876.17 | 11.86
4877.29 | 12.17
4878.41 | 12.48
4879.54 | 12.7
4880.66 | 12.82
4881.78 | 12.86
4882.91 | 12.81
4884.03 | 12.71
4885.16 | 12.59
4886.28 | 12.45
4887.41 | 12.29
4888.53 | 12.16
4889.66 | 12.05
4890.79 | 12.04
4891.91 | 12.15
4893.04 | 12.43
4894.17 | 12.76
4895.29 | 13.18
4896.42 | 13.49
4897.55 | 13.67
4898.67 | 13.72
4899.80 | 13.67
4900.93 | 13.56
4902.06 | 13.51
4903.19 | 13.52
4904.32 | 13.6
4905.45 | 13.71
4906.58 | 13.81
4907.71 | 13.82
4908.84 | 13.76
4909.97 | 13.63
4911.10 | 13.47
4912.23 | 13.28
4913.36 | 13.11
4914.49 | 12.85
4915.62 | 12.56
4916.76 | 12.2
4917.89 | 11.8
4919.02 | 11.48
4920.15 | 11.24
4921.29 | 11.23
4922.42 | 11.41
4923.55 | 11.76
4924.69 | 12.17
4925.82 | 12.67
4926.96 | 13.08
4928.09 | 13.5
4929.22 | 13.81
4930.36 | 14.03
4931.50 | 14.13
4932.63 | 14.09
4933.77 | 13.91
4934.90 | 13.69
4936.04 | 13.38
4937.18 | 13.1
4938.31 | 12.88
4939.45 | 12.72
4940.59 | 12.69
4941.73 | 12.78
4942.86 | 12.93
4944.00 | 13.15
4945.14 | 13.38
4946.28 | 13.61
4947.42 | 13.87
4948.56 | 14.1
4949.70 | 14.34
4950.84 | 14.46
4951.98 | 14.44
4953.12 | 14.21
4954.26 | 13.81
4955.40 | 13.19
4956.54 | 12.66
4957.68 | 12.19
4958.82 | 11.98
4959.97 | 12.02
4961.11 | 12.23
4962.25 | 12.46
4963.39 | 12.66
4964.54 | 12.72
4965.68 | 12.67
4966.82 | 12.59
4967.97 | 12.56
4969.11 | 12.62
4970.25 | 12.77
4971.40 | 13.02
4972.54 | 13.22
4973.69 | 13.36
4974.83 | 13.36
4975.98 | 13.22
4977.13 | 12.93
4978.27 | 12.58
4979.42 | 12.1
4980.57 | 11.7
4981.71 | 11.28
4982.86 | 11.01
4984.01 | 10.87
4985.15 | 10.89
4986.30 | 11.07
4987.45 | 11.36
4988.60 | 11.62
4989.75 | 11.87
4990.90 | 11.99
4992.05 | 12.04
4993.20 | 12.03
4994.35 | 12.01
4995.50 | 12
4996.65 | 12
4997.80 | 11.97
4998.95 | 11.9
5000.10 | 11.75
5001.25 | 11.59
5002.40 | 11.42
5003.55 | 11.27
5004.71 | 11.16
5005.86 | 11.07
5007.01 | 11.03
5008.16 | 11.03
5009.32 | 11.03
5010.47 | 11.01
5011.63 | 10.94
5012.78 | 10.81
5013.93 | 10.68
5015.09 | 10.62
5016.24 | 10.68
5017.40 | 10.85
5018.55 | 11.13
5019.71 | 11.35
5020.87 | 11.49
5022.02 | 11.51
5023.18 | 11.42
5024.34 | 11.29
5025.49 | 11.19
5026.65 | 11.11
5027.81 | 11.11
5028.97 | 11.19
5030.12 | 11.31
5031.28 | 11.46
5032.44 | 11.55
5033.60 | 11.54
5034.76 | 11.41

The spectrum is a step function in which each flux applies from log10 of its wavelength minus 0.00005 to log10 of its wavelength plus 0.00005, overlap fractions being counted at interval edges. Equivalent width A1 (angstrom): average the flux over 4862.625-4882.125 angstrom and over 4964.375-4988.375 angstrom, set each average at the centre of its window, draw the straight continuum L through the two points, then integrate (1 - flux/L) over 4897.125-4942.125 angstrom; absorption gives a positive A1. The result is -3.7 angstrom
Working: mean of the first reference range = 11.9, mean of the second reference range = 12.3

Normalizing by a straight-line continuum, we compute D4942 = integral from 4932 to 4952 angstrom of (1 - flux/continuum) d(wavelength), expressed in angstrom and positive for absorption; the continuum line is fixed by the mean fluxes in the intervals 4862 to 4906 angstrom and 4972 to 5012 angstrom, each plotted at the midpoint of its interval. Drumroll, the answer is -2.3 angstrom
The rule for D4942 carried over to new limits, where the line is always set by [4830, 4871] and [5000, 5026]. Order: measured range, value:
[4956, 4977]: -2.2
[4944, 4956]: -2.4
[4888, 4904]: -1.3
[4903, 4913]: -1.4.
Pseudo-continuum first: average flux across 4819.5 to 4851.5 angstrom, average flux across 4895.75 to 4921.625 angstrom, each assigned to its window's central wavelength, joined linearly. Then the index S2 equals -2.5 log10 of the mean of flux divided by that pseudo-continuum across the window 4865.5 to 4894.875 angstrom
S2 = 0.06 mag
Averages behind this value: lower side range 12.4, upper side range 13.1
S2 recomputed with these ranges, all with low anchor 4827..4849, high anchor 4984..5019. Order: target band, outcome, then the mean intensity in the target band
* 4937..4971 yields -0.13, 13.1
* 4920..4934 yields -0.10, 12.9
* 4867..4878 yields 0.04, 11.6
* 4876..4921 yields -0.08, 12.8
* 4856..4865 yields -0.02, 12.3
